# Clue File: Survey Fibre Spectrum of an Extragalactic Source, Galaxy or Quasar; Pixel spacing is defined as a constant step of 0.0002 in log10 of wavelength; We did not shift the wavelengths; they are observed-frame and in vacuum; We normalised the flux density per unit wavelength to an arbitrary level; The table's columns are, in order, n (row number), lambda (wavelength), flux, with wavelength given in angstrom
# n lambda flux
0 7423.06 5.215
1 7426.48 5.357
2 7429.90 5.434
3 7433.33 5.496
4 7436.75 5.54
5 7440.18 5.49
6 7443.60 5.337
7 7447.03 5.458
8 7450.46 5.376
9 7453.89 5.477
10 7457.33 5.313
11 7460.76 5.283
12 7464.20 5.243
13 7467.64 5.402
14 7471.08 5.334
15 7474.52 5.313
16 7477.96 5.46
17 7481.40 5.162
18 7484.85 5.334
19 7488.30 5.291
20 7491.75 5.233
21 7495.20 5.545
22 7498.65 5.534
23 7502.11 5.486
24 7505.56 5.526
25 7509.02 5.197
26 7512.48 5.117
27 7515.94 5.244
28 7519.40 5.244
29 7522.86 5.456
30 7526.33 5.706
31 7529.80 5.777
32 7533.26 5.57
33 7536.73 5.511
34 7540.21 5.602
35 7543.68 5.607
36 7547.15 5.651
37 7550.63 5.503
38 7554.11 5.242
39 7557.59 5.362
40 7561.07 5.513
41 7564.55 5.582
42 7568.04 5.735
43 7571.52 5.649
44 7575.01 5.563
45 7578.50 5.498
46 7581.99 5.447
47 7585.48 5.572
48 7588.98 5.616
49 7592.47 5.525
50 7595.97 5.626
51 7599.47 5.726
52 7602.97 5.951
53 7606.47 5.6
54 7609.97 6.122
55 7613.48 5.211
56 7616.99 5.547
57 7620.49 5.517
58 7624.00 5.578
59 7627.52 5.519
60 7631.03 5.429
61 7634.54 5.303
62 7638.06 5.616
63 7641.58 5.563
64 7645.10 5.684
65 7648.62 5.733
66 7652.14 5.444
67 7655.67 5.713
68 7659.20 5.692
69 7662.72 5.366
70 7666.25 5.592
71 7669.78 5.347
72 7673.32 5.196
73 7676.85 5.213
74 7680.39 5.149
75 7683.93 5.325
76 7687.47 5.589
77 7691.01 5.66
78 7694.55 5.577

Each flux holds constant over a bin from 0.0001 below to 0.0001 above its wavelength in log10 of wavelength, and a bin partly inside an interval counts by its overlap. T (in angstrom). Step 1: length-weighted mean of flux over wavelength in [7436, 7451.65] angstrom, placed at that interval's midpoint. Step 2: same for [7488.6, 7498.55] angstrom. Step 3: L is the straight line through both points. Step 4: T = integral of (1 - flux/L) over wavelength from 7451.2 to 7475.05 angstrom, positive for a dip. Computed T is 0.4 angstrom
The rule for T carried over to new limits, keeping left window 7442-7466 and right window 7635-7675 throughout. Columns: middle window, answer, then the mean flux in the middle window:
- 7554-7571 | -0.22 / 5.52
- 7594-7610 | -0.82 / 5.77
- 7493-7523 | 0.20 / 5.37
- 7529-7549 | -0.67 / 5.61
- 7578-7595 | -0.21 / 5.54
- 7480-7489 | 0.20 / 5.26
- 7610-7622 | -0.06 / 5.52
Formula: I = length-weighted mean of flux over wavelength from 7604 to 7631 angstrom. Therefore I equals 5.59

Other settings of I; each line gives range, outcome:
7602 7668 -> 5.58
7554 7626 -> 5.59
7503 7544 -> 5.46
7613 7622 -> 5.46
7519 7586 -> 5.54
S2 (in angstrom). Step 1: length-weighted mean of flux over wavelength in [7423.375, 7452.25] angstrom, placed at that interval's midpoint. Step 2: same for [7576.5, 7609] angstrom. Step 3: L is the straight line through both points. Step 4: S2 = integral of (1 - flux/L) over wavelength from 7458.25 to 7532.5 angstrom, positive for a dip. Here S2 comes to 1.68 angstrom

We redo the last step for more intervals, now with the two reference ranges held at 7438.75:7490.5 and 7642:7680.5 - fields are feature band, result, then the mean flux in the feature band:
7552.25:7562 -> 0.1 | 5.36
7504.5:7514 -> 0.2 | 5.26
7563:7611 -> -1.9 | 5.65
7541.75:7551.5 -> -0.3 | 5.6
